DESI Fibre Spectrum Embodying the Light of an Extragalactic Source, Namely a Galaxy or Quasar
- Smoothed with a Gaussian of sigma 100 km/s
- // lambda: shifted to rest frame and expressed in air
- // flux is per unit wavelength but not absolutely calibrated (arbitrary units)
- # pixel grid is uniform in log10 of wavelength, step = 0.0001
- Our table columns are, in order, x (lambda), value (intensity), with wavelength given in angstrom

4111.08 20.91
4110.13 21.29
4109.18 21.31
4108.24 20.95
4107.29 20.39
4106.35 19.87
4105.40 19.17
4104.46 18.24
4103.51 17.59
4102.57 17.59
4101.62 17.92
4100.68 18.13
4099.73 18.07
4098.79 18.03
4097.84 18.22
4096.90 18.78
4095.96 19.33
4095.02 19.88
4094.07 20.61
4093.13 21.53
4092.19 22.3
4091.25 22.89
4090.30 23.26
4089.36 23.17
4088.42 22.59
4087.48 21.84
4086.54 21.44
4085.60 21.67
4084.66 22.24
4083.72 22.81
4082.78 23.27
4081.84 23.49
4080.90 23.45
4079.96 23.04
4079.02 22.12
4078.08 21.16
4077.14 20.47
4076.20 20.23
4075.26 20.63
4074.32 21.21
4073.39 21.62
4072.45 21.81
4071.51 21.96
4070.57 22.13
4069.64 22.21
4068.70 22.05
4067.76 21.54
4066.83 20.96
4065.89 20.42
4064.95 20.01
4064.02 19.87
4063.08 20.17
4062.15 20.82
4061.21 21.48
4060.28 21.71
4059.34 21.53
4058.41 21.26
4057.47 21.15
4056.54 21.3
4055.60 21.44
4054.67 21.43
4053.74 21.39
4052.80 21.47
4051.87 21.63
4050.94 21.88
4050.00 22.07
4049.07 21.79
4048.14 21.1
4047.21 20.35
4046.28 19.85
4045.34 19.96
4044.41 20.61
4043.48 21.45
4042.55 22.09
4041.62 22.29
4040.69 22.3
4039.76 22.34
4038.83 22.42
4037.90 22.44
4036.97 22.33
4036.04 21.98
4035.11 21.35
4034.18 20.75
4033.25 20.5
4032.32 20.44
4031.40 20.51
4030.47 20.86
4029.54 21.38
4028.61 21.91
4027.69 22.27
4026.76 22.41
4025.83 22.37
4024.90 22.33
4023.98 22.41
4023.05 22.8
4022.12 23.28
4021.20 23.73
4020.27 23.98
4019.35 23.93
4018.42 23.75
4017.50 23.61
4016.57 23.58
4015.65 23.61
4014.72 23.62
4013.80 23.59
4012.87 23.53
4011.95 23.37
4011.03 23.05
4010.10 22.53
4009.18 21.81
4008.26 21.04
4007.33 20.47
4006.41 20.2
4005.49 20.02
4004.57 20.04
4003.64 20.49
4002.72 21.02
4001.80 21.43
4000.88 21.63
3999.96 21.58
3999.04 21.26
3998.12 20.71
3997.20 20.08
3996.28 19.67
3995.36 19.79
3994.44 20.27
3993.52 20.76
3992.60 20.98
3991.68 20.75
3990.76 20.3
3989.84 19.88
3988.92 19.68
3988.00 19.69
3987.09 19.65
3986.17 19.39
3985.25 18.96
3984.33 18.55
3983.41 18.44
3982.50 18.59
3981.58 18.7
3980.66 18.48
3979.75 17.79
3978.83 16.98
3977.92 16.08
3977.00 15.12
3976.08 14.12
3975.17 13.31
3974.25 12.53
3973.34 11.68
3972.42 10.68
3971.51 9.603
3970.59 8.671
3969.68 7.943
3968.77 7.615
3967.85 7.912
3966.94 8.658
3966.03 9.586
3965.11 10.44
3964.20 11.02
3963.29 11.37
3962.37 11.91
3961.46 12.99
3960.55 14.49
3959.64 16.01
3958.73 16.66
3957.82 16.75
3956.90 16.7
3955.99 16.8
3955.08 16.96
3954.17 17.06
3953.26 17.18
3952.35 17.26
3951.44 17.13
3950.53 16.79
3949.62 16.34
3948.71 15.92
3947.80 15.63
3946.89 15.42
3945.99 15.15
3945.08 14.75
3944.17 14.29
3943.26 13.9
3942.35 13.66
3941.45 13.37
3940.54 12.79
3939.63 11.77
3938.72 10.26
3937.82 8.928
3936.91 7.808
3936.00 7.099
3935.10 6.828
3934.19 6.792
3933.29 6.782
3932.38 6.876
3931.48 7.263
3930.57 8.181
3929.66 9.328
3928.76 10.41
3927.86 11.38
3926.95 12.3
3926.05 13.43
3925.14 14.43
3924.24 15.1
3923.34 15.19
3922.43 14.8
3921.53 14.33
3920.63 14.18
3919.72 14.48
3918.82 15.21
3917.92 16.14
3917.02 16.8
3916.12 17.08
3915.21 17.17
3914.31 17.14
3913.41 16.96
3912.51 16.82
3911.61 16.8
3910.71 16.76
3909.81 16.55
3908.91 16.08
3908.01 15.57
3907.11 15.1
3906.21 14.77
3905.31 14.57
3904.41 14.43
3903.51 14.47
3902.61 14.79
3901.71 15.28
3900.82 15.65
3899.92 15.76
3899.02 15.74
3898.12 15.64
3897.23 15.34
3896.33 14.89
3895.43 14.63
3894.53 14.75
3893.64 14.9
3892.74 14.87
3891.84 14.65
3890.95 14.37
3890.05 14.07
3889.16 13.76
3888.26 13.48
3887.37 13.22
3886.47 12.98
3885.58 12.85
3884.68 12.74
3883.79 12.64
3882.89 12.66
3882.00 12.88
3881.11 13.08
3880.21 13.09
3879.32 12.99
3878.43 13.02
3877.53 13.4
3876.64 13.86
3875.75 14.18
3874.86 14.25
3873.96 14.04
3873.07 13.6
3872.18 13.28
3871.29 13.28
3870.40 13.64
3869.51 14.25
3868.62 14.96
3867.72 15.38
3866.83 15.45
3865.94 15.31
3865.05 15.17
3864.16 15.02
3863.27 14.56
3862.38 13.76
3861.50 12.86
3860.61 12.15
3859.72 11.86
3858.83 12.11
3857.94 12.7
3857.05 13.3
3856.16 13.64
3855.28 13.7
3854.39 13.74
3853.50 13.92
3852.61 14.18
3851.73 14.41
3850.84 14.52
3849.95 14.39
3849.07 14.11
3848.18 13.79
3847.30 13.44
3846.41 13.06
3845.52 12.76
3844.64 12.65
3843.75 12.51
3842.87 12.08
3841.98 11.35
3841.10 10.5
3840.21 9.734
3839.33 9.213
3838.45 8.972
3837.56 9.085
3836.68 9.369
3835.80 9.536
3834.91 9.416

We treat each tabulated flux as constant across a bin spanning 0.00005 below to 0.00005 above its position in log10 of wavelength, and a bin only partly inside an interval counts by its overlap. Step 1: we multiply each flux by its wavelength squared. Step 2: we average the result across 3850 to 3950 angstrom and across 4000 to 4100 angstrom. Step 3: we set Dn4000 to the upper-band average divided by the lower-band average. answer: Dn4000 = 1.70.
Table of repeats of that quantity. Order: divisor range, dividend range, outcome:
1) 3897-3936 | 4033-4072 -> 1.66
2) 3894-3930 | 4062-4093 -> 1.58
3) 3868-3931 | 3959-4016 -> 1.28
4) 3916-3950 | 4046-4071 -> 1.82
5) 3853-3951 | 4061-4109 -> 1.67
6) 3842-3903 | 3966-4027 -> 1.47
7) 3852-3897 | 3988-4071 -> 1.69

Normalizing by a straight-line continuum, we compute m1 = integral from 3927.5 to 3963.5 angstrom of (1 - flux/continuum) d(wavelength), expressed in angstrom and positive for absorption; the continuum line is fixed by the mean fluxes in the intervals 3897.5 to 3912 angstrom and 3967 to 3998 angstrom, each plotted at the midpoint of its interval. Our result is 6.86 angstrom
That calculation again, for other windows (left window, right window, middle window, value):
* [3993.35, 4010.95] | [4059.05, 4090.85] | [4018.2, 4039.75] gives -1.0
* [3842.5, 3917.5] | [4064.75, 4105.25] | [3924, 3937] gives 5.2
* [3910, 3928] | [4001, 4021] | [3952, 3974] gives 6.9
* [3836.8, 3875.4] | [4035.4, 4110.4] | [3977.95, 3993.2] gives -1.0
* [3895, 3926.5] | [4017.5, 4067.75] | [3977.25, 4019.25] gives -2.3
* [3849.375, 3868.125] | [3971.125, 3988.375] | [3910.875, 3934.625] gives 2.8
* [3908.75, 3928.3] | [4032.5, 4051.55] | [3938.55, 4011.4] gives 7.0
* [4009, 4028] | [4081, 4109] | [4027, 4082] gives 1.2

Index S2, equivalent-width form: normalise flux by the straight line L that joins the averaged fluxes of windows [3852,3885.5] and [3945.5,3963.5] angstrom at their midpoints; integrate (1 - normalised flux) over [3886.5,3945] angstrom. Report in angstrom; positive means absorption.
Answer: 4.6 angstrom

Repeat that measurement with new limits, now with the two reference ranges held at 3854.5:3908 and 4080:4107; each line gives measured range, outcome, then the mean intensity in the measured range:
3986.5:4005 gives -3.0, 20.5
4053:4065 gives -0.9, 21.1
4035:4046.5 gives -1.6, 21.7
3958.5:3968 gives 2.7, 11.9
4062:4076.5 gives -0.9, 21.1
